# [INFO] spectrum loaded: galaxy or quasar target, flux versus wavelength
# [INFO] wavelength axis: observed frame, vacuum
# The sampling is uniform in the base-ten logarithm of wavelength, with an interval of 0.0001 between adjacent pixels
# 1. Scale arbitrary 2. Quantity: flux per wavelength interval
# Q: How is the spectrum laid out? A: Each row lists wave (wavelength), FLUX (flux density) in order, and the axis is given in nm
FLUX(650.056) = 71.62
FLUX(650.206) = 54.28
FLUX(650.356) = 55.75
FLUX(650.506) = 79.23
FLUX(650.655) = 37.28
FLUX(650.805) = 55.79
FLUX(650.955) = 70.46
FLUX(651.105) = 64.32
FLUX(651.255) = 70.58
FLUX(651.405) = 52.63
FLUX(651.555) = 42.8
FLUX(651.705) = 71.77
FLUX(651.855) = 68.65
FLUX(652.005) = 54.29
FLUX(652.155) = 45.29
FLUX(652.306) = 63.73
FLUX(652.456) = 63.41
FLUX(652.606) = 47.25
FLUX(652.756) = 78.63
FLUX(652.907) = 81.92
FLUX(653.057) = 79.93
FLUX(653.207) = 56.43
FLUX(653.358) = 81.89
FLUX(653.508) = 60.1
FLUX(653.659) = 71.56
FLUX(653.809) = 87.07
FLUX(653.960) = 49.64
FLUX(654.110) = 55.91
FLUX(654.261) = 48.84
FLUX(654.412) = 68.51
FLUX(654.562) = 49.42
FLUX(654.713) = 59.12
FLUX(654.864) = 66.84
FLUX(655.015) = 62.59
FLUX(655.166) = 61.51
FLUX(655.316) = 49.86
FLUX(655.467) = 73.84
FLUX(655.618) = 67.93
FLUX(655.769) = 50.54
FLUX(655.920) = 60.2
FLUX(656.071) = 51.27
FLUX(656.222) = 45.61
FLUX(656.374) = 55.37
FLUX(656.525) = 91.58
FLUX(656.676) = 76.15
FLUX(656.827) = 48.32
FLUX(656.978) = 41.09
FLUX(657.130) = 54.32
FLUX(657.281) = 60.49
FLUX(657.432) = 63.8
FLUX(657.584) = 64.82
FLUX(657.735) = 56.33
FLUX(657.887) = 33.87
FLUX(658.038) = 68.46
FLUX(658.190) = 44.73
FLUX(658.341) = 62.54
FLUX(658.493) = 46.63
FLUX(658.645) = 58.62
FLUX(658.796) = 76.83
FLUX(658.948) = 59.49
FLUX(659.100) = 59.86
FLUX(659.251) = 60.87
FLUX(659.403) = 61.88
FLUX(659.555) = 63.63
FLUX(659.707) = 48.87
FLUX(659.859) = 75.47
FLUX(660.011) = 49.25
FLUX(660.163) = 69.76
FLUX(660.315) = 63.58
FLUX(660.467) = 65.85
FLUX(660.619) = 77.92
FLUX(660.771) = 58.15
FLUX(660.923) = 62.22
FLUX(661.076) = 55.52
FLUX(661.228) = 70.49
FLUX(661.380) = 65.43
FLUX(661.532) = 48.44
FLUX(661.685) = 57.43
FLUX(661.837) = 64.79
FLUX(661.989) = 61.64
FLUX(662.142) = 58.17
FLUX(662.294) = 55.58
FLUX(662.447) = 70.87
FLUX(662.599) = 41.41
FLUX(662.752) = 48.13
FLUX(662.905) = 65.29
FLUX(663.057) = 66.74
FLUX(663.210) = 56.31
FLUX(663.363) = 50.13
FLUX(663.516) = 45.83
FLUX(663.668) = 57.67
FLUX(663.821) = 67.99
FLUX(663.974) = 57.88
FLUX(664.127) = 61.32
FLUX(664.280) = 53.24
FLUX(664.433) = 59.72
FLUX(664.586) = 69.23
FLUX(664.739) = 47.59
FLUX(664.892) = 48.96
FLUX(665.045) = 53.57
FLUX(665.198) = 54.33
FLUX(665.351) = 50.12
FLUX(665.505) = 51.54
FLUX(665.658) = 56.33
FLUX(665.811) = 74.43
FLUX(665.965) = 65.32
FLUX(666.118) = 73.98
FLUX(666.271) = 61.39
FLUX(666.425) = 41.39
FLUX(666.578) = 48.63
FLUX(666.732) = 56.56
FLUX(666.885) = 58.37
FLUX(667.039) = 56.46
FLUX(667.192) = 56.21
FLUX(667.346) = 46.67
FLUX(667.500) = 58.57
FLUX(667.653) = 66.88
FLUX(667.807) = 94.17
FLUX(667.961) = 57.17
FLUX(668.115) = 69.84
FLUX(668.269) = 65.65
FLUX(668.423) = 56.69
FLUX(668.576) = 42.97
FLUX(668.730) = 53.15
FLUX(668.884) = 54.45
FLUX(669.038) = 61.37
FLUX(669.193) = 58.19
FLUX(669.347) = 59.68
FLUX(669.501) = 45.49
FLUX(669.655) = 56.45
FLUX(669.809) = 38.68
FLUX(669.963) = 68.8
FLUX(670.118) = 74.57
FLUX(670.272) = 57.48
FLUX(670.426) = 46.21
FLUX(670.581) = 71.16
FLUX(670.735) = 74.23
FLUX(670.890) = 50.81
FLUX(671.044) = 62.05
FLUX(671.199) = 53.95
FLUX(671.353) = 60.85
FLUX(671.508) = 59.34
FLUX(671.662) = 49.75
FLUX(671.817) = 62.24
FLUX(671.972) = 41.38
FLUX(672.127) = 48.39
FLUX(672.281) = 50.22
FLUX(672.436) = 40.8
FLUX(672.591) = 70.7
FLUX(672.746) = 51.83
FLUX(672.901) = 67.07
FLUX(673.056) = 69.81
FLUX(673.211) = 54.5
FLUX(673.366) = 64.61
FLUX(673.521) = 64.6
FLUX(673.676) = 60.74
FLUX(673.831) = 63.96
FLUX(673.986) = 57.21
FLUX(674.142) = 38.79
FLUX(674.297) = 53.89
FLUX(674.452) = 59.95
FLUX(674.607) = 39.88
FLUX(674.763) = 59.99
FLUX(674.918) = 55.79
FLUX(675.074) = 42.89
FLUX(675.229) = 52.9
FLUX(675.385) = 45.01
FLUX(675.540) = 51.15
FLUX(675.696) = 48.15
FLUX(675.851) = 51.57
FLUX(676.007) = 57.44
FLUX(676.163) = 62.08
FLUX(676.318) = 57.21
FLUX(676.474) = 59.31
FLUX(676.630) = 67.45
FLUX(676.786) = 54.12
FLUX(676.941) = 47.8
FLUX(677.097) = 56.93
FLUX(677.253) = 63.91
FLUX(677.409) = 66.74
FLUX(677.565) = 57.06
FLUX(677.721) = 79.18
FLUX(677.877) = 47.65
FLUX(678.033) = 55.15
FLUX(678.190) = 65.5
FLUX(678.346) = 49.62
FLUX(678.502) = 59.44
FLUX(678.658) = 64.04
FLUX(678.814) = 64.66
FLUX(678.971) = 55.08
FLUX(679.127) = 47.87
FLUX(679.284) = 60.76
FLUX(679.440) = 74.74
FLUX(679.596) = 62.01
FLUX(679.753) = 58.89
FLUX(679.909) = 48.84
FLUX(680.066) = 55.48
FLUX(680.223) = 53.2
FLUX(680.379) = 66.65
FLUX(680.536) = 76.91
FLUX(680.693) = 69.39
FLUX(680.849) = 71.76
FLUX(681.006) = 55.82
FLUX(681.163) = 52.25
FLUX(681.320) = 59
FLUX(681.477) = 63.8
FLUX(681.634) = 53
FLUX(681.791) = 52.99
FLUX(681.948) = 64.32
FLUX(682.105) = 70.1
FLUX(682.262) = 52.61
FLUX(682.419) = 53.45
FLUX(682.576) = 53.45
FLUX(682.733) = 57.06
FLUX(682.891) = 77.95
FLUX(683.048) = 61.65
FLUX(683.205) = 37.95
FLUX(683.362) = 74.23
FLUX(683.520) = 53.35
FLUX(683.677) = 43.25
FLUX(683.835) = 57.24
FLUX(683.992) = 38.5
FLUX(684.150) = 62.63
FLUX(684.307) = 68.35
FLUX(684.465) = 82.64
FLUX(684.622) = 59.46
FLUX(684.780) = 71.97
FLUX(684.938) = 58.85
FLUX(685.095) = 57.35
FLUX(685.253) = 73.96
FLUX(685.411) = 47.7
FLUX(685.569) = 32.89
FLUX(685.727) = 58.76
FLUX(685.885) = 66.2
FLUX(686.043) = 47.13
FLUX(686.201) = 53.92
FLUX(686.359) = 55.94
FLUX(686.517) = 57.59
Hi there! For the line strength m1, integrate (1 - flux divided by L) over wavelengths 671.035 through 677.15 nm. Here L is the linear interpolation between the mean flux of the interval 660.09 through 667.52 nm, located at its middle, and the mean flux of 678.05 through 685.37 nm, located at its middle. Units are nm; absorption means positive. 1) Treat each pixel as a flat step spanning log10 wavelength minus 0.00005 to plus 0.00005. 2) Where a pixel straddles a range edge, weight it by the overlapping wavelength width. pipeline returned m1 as 0.42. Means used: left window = 58.5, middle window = 55.3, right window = 60.2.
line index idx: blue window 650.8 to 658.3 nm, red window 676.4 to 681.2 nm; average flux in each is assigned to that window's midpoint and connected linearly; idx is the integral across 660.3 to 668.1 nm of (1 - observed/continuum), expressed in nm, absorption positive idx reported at 0.20 nm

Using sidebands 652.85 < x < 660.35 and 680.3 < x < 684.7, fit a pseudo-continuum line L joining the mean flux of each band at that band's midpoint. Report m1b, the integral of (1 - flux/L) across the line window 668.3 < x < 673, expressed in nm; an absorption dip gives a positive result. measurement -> 0.33 nm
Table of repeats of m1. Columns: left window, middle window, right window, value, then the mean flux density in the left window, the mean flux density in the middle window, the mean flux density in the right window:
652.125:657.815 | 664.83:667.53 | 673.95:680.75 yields 0.15 nm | 62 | 56.3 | 57.3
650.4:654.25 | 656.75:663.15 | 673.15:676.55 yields 0.12 nm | 63.3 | 59.2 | 54.6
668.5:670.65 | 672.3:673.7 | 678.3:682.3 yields -0.06 nm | 56.3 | 60.1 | 60.3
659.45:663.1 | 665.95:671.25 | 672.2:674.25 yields 0.02 nm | 61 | 58.9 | 58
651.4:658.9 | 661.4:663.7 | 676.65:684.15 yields 0.13 nm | 60.7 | 56.8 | 58.9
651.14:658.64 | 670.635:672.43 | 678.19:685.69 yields 0.13 nm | 60.6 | 55.4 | 59.4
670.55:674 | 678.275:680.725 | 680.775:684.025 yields -0.11 nm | 58.6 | 60.3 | 57.6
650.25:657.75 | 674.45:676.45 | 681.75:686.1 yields 0.23 nm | 61.5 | 52.5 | 58.5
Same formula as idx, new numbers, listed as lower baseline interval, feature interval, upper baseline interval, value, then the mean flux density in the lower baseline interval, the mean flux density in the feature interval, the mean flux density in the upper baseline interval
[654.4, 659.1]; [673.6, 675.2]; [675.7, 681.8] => 0.166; 58.9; 53.3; 59.6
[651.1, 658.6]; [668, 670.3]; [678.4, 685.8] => 0.093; 60.6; 57.6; 59.5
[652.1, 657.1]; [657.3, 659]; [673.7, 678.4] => 0.088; 62.1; 57.9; 55.7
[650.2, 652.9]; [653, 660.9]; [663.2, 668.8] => -0.198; 60.5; 61.1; 58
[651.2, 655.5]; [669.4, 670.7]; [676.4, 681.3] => 0.067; 62.8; 58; 60.3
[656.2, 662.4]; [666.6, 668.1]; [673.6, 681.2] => -0.051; 60.3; 61.1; 57.7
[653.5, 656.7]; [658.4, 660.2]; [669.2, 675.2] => -0.008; 61.8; 60.7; 56.5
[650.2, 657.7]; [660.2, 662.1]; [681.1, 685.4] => -0.052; 61.5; 62.7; 59.5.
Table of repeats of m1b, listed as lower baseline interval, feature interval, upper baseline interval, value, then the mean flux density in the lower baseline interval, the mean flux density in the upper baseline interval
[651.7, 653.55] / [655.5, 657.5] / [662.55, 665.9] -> 0.102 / 65.5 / 56.4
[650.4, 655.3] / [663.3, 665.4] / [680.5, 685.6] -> 0.198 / 62.5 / 59.7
